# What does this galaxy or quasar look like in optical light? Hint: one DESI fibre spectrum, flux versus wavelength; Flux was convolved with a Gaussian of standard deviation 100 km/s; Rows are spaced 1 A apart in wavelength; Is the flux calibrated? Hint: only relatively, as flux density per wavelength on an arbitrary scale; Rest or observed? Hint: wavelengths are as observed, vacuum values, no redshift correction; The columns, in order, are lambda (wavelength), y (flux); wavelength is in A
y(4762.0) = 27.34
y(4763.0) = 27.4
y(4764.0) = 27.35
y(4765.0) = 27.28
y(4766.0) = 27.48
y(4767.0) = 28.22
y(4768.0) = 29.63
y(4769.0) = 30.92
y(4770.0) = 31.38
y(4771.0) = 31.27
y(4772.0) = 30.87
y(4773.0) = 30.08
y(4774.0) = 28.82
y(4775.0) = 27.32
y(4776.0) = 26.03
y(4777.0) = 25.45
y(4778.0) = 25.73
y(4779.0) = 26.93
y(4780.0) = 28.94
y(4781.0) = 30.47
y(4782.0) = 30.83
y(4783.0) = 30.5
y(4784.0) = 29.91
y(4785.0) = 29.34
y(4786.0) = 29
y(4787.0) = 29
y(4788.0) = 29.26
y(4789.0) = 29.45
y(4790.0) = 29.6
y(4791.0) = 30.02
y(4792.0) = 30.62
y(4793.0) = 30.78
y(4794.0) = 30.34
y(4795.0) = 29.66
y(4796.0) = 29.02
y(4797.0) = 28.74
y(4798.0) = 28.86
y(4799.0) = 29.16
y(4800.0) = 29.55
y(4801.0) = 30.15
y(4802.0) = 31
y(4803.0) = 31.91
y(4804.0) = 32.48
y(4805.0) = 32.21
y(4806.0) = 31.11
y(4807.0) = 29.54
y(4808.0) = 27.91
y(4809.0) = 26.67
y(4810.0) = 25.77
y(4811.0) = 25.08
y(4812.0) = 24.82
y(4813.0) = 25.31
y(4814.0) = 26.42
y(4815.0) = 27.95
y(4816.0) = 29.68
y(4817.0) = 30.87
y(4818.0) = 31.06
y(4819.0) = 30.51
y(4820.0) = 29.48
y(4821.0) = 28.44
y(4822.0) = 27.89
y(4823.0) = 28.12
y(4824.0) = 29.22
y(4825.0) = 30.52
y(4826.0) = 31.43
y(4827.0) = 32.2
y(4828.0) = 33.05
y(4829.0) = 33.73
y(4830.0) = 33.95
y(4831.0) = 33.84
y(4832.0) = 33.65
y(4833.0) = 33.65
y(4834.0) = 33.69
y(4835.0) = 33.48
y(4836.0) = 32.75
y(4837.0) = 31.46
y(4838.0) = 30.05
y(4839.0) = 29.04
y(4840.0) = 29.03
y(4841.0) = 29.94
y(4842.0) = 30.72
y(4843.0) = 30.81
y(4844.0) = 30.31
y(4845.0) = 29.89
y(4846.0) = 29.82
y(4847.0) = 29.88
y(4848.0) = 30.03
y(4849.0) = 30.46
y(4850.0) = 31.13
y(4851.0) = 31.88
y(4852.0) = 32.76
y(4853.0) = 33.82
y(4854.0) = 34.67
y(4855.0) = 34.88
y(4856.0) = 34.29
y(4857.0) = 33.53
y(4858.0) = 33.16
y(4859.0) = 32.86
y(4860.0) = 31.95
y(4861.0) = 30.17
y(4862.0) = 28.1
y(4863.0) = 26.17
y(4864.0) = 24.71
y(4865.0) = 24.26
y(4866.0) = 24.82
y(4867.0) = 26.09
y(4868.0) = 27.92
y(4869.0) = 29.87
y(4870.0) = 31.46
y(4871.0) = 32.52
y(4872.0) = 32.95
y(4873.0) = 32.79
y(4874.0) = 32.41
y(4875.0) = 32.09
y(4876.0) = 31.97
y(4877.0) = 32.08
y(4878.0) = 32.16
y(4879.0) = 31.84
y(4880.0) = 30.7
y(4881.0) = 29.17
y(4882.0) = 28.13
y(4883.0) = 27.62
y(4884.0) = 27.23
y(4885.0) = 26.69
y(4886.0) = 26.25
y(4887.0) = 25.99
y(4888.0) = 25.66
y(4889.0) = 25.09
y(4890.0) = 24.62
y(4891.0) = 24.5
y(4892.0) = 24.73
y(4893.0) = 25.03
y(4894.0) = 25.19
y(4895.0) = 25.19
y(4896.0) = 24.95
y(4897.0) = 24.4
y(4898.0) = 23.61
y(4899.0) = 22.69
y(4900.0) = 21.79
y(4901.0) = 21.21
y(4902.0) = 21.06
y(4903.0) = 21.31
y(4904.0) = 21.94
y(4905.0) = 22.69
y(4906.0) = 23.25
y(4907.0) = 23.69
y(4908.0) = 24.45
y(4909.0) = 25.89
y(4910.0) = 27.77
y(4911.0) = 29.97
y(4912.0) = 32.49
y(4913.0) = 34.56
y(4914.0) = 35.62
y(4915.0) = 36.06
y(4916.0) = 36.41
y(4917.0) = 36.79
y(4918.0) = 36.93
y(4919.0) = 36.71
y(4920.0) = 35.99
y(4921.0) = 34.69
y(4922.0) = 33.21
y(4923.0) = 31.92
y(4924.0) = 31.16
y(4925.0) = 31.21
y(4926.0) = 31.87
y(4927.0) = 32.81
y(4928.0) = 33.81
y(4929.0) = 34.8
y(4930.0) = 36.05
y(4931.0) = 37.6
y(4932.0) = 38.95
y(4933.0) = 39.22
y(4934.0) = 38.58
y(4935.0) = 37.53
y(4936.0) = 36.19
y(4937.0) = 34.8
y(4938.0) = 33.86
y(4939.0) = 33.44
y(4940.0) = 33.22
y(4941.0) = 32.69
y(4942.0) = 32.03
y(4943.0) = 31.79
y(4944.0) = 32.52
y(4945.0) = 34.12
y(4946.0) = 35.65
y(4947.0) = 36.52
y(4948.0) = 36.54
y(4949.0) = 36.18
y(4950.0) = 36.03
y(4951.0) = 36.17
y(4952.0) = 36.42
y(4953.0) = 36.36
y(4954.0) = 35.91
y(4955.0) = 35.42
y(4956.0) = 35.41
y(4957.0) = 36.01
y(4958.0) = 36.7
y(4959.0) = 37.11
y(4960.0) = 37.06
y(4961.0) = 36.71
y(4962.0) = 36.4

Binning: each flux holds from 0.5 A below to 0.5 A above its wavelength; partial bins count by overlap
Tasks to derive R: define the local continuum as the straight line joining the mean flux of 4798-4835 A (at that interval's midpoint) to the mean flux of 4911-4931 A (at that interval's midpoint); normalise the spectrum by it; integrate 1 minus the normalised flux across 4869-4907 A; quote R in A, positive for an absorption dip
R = 7.0 A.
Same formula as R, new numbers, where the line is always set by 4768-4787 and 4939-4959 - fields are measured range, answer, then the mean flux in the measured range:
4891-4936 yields 5.0 A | 30.1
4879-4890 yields 1.8 A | 27.3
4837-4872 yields 1.5 A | 30.4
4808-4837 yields 0.6 A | 30.1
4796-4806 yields -0.2 A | 30.4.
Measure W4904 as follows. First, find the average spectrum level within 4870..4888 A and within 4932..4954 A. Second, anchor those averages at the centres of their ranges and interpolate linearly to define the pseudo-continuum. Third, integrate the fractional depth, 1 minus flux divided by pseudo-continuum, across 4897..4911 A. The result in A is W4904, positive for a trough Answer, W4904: 3.8 A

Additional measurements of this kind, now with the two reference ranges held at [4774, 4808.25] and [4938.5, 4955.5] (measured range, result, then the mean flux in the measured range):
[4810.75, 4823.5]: 0.90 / 28.2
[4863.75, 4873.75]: 0.99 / 28.9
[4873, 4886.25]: 0.98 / 30.1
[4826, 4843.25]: -0.64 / 32.1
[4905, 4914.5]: 1.47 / 28.3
